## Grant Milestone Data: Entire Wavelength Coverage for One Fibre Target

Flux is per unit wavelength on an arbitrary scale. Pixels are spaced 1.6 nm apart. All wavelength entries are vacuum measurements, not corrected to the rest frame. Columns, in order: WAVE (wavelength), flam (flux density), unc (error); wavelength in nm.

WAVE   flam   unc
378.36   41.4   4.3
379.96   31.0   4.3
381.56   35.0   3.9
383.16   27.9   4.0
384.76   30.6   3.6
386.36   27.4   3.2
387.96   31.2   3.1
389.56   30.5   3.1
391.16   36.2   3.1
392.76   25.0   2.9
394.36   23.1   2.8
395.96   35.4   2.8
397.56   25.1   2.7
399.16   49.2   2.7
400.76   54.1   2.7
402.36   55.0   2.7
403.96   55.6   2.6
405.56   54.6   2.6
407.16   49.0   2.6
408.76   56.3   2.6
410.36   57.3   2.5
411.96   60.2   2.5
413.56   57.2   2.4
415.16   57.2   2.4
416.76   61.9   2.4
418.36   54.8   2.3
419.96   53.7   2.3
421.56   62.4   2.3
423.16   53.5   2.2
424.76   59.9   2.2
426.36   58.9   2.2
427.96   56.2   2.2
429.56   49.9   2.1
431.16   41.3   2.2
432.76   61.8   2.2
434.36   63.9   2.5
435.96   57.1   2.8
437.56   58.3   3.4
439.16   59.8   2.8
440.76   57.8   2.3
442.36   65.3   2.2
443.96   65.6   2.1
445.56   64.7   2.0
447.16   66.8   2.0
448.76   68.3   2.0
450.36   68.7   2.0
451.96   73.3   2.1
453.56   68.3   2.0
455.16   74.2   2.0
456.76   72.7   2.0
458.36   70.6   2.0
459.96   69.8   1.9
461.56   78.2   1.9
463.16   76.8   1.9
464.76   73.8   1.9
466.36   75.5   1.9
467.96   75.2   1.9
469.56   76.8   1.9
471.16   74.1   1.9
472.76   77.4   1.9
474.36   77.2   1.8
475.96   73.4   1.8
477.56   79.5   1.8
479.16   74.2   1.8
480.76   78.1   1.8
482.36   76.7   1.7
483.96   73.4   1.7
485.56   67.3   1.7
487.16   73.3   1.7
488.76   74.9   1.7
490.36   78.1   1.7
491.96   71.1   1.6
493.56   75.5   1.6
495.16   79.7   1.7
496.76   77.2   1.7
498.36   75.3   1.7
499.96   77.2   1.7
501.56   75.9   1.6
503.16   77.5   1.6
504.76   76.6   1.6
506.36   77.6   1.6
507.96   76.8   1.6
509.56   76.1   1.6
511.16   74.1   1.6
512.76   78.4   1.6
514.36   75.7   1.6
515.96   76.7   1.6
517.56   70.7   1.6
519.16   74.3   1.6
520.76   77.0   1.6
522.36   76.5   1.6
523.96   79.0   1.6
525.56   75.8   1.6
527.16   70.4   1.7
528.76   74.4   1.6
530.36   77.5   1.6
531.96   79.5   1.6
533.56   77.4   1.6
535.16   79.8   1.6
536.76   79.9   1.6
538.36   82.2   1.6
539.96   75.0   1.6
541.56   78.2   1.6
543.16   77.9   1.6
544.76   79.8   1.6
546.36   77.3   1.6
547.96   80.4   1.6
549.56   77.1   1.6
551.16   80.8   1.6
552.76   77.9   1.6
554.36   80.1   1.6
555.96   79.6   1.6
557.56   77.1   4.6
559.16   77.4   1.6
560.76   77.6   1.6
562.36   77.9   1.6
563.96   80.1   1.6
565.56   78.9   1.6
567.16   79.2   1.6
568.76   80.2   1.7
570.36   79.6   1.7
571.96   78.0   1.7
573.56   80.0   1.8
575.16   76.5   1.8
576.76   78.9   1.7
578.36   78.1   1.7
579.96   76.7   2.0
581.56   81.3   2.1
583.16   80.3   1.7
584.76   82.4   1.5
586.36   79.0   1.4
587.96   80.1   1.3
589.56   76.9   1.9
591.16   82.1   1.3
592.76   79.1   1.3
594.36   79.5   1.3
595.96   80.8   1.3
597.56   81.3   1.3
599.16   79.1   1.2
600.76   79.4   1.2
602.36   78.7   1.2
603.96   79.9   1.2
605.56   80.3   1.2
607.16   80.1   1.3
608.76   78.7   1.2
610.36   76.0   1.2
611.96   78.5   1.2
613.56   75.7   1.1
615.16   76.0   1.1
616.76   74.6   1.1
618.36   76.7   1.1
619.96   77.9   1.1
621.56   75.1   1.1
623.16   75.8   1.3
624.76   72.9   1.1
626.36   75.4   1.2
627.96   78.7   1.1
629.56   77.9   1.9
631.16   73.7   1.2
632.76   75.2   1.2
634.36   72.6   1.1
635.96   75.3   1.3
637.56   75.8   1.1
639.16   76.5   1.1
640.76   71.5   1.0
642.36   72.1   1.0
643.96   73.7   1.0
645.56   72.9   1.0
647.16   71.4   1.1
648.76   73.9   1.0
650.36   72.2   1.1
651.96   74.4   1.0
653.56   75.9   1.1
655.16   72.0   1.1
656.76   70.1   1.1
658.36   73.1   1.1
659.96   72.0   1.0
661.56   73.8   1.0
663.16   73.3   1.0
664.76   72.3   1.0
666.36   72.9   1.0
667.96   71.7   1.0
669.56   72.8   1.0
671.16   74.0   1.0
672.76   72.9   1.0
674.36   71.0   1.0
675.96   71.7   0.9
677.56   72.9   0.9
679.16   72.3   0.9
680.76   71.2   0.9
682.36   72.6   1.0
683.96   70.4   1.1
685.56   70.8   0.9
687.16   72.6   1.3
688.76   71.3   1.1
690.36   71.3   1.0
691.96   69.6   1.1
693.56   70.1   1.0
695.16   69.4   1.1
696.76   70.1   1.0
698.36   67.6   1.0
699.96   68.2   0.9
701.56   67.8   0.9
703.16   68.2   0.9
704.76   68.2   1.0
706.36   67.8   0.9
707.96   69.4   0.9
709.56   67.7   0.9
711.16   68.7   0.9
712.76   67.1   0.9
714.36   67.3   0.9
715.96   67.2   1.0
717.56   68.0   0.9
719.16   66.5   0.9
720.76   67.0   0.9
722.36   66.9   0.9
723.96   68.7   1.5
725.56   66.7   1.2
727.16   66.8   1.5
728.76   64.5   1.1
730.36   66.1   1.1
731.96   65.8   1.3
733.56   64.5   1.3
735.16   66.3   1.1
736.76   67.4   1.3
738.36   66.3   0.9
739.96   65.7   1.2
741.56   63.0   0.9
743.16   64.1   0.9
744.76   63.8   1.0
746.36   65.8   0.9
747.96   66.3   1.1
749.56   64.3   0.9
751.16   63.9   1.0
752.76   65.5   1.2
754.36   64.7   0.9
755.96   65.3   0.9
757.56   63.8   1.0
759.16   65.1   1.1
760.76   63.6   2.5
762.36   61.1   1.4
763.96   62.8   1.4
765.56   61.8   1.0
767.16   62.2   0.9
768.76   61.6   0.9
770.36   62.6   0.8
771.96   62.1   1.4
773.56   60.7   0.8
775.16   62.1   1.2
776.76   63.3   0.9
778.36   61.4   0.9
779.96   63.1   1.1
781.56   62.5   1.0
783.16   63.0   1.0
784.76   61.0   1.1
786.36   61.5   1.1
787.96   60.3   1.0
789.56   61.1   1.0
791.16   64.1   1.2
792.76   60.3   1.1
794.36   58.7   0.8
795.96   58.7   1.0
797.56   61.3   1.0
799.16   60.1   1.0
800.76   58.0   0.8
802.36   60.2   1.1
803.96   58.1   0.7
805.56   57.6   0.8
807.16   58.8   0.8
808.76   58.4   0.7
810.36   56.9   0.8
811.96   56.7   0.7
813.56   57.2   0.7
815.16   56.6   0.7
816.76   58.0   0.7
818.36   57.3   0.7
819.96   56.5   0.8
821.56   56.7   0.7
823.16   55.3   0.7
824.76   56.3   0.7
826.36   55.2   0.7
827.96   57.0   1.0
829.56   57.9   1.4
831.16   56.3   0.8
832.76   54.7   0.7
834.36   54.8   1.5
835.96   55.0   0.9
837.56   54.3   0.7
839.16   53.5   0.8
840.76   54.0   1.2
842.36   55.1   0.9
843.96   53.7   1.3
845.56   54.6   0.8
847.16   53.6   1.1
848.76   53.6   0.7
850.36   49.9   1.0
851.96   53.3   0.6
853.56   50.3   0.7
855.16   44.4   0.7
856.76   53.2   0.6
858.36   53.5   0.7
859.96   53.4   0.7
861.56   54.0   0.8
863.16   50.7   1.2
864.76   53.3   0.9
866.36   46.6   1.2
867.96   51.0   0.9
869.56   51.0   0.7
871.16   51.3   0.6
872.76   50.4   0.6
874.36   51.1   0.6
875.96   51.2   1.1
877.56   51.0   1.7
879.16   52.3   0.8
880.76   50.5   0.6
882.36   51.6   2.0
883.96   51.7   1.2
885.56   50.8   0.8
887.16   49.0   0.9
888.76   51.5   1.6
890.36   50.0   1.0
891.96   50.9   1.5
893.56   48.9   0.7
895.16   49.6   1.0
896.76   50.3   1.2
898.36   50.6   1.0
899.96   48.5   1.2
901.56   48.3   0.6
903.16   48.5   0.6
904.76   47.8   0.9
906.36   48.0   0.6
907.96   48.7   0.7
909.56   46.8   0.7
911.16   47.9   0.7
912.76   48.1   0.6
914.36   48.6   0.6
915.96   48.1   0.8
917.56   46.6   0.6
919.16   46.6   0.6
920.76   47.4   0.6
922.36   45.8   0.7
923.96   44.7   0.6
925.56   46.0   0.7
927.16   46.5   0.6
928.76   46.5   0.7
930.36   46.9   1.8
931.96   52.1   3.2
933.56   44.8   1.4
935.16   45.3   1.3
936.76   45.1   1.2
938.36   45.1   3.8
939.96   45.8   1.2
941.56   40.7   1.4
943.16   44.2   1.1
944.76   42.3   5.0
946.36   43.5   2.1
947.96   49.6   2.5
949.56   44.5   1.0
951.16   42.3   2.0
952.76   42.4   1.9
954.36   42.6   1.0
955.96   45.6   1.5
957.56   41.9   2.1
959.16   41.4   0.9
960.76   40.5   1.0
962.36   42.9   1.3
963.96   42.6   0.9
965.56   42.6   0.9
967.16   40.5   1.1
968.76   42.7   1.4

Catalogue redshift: 0.00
